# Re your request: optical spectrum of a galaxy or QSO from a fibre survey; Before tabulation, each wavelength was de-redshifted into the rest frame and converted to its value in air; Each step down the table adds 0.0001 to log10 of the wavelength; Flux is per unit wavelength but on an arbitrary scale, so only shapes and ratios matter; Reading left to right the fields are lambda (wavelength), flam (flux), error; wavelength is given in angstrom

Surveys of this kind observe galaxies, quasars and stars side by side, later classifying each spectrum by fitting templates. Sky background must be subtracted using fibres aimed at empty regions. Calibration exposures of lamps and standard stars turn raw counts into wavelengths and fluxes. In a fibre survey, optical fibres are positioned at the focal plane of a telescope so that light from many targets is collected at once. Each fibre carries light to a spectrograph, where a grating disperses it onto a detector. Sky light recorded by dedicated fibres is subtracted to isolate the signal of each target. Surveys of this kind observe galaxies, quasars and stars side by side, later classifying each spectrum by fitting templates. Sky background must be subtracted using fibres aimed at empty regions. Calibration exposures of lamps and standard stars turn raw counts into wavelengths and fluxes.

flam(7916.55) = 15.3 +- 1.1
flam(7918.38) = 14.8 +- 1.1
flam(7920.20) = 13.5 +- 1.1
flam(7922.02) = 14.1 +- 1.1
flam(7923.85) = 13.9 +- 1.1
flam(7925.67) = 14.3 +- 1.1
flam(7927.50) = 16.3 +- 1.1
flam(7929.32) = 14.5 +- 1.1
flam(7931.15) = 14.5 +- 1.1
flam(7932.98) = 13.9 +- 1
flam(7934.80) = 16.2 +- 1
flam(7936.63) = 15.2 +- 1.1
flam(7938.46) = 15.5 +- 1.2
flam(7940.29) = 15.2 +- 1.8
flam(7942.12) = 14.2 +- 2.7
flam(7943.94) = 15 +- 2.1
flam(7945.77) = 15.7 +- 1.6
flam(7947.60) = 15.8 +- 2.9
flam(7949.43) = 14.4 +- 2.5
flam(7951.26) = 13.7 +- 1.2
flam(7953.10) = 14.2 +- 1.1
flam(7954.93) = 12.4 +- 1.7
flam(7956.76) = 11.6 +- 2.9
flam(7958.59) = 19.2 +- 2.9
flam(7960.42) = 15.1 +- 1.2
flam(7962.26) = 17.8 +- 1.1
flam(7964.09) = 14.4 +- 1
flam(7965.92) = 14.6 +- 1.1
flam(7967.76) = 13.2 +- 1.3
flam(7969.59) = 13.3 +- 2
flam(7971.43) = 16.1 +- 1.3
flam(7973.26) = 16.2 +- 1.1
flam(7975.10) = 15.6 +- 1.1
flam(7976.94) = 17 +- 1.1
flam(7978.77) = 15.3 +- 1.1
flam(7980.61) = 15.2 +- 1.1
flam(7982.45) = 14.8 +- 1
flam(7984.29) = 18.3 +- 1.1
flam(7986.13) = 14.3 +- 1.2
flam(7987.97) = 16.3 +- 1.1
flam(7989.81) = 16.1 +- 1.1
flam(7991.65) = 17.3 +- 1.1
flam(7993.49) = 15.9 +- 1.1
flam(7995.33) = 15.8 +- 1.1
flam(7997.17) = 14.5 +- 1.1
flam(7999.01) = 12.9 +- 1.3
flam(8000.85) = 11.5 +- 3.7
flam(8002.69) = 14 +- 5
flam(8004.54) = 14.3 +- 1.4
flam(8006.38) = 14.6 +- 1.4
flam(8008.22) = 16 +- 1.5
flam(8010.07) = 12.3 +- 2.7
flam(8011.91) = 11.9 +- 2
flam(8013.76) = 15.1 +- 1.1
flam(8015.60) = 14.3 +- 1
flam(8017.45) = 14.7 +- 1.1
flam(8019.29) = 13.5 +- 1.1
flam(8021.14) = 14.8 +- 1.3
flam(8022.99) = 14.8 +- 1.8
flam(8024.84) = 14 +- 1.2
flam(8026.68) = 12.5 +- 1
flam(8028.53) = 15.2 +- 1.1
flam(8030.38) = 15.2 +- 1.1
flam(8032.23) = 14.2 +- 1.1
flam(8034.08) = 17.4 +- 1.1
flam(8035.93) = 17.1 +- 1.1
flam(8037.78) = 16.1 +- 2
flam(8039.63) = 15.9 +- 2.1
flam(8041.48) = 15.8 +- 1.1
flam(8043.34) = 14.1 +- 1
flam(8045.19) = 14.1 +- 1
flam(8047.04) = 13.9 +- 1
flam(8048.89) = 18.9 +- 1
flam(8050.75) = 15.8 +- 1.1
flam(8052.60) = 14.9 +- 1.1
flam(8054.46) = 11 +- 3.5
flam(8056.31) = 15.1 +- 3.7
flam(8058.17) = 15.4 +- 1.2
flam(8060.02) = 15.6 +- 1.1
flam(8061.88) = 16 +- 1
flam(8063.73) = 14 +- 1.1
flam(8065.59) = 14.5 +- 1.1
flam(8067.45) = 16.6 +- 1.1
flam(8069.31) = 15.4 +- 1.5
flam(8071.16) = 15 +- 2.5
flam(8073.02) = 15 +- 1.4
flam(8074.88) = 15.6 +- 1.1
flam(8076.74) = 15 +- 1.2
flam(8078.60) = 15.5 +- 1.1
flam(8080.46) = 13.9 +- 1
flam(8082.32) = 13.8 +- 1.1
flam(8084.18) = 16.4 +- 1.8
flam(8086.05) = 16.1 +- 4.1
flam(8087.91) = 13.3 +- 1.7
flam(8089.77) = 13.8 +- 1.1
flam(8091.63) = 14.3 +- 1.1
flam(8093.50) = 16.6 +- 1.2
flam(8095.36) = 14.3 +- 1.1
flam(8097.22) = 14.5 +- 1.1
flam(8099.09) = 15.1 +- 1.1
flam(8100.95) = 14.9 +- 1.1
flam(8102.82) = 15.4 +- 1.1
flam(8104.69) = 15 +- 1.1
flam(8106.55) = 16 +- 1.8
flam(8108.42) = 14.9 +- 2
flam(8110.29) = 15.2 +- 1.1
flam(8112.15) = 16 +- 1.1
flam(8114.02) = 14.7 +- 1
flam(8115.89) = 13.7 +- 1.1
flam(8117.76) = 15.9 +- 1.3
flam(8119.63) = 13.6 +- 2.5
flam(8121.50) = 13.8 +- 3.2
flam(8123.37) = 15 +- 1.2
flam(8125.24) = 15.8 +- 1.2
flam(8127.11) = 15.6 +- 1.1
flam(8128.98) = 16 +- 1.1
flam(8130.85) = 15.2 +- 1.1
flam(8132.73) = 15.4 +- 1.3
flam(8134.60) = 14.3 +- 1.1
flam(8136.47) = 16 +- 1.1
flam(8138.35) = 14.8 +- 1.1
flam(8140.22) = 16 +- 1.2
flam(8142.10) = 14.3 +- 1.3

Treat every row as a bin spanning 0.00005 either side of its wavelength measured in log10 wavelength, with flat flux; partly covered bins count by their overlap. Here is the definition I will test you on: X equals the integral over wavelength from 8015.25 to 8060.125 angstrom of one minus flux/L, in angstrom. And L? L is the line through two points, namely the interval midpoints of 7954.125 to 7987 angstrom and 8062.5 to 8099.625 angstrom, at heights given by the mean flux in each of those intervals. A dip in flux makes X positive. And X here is 0.3 angstrom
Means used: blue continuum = 15.3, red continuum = 14.9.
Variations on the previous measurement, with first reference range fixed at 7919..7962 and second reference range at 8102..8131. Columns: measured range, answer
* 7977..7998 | -1.4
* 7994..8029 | 2.0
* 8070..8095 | 0.2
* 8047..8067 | -0.1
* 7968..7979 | -0.5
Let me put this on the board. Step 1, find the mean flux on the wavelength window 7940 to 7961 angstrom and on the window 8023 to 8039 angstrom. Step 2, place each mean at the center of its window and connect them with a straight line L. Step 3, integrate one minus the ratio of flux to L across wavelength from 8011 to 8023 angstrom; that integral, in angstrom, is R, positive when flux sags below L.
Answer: 0.80 angstrom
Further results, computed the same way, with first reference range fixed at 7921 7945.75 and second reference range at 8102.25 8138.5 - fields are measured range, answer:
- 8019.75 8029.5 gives 0.5 angstrom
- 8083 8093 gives 0.2 angstrom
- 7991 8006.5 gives 0.5 angstrom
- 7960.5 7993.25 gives -1.6 angstrom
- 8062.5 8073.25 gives -0.1 angstrom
